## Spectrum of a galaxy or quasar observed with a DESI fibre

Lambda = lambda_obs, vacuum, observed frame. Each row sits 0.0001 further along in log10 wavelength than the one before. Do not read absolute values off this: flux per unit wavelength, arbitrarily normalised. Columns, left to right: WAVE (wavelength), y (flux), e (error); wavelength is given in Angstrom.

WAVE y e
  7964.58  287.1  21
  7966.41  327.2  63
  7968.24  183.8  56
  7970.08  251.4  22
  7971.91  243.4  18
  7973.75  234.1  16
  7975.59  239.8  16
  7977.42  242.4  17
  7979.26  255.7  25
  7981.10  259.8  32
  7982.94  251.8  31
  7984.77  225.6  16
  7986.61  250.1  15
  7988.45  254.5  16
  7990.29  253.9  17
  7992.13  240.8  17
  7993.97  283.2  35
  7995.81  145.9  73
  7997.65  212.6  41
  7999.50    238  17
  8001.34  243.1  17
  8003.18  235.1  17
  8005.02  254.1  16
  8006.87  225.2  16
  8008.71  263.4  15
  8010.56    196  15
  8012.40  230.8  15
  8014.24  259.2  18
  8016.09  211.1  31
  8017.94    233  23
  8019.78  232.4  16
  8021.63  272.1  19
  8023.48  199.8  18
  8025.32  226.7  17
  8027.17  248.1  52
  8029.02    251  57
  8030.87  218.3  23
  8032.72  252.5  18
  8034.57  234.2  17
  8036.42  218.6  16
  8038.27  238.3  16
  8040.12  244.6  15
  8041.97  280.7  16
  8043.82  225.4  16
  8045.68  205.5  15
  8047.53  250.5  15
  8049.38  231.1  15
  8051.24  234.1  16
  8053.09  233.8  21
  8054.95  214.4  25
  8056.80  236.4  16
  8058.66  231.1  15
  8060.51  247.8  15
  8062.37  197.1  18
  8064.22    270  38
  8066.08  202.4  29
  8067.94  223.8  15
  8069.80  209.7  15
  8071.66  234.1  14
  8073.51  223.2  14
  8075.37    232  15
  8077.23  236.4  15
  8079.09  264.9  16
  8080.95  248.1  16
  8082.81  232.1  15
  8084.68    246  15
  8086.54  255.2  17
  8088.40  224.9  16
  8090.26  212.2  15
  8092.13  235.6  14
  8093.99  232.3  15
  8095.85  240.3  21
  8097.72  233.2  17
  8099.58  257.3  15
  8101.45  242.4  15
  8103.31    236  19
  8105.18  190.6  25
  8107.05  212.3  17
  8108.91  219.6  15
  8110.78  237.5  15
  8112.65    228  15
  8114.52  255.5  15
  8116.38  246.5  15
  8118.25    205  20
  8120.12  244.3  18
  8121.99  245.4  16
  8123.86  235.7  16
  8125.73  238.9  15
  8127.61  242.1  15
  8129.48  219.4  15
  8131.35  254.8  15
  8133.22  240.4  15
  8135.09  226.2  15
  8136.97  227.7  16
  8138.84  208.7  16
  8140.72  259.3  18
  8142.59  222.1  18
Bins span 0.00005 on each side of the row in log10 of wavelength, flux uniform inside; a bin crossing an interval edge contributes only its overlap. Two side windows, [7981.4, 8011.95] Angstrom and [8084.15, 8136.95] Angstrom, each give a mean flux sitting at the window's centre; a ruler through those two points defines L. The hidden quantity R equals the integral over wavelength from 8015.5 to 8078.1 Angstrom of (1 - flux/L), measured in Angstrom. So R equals 0.7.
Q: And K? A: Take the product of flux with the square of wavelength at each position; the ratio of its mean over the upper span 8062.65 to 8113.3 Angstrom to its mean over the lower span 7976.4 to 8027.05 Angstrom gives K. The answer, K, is 1.00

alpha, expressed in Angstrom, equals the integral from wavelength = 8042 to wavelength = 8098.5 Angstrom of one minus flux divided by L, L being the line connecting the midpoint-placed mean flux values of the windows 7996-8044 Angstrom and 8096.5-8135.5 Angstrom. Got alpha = 0.4 Angstrom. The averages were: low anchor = 235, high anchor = 234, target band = 233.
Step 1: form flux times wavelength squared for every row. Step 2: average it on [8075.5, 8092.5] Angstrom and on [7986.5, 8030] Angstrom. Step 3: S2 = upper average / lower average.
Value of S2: 1.03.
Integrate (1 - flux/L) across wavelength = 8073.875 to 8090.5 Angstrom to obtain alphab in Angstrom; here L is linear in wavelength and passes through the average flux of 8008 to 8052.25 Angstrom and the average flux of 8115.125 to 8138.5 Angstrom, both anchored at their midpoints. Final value -0.3 Angstrom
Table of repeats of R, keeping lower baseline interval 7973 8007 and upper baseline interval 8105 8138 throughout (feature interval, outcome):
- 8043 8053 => 0.3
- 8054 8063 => 0.4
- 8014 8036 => 0.2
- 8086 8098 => 0.1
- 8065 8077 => 0.7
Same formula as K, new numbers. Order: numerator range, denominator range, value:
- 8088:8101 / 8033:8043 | 0.97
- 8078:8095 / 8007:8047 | 1.03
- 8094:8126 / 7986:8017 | 1.02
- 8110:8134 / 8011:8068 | 1.04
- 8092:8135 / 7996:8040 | 1.03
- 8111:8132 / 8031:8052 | 1.02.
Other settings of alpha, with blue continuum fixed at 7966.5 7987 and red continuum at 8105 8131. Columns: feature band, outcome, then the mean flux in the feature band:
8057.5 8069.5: 0.4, 228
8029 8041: 0.1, 236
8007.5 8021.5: 0.3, 234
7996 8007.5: 0.6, 229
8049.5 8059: 0.3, 230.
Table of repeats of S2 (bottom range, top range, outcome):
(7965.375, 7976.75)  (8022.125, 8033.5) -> 0.96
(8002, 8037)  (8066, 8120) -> 1.01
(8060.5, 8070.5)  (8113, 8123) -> 1.08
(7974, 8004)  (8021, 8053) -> 1.00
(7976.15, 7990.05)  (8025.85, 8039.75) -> 0.97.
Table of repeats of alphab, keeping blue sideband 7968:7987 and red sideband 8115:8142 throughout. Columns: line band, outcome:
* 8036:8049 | 0.0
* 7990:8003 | 0.6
